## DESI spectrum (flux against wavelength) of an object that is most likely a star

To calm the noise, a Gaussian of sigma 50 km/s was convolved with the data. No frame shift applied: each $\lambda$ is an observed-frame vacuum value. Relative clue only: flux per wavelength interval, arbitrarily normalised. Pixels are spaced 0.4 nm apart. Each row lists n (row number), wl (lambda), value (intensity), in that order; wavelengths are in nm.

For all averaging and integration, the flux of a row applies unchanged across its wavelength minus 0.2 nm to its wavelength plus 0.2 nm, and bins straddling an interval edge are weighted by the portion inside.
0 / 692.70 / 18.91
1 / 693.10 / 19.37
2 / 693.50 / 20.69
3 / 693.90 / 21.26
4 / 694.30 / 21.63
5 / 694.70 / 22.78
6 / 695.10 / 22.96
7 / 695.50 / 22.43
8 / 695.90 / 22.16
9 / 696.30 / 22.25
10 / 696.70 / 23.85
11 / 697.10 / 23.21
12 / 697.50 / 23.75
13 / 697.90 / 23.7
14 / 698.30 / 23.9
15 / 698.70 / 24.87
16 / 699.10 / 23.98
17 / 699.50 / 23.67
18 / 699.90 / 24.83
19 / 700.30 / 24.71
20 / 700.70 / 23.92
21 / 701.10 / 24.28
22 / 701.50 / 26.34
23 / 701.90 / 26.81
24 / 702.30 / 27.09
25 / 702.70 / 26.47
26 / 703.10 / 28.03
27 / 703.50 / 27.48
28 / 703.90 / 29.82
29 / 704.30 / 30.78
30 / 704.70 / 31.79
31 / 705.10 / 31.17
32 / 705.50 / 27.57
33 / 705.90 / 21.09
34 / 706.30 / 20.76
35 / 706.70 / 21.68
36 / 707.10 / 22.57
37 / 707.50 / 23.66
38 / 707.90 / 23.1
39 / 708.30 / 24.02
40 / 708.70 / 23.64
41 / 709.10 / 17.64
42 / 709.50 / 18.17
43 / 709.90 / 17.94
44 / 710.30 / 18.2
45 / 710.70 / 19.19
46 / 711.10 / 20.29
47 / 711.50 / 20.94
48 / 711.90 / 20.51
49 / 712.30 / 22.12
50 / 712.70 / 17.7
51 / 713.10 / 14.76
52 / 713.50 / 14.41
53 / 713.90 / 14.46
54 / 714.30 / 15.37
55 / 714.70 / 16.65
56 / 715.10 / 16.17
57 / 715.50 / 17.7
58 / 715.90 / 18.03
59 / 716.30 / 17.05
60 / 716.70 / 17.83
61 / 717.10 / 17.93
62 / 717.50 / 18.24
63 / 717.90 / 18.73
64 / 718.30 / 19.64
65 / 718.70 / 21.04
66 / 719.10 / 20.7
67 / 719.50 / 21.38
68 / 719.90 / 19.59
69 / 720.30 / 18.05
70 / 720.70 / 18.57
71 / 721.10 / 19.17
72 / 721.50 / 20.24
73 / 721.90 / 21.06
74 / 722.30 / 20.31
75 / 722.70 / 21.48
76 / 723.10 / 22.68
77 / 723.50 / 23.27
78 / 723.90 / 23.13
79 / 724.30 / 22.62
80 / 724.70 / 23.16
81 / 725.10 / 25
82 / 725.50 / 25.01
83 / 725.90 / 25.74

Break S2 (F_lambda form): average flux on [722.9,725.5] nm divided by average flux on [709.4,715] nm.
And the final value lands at 1.31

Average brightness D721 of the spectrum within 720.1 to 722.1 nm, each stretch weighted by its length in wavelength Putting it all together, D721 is 19.4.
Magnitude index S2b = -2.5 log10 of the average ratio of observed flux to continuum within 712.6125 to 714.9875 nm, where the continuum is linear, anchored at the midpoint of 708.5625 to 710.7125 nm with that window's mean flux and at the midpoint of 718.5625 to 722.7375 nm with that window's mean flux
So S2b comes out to 0.25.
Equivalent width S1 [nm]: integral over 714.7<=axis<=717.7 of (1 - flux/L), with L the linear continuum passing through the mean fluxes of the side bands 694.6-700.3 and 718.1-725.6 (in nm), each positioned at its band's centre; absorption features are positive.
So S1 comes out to 0.59 nm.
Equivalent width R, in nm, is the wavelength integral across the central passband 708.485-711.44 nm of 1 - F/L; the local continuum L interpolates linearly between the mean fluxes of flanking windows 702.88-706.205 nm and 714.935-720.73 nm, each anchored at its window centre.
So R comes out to 0.60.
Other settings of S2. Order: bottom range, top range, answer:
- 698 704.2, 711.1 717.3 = 0.68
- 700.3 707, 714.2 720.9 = 0.70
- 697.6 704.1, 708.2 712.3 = 0.78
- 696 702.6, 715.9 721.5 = 0.78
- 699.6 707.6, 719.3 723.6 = 0.79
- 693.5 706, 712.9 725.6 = 0.78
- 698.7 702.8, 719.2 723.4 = 0.81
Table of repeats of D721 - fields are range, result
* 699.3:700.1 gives 24.3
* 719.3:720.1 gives 20.5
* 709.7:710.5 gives 18.1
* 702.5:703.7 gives 27.3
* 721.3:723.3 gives 21.2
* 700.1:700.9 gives 24.3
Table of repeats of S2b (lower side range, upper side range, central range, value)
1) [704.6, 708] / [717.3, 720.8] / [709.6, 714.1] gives 0.23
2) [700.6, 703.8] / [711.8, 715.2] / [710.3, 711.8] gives -0.06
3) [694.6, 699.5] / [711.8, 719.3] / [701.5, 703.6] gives -0.24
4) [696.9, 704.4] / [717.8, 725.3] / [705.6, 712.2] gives 0.14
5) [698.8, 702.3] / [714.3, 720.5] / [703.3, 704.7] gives -0.25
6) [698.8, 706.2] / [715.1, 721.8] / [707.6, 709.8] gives 0.11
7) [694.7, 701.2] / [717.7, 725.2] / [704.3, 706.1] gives -0.23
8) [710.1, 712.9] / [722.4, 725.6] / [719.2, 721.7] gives 0.14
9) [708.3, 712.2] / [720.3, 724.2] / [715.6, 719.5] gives 0.09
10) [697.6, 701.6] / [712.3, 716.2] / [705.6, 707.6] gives -0.08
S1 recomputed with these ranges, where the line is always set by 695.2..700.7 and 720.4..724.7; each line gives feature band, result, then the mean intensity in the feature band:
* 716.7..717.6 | 0.16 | 18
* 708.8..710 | 0.22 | 18.4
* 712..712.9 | 0.09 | 20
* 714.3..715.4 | 0.28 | 16.3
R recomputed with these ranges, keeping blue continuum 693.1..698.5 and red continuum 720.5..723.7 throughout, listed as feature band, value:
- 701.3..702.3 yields -0.20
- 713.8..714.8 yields 0.27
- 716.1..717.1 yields 0.17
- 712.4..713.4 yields 0.22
